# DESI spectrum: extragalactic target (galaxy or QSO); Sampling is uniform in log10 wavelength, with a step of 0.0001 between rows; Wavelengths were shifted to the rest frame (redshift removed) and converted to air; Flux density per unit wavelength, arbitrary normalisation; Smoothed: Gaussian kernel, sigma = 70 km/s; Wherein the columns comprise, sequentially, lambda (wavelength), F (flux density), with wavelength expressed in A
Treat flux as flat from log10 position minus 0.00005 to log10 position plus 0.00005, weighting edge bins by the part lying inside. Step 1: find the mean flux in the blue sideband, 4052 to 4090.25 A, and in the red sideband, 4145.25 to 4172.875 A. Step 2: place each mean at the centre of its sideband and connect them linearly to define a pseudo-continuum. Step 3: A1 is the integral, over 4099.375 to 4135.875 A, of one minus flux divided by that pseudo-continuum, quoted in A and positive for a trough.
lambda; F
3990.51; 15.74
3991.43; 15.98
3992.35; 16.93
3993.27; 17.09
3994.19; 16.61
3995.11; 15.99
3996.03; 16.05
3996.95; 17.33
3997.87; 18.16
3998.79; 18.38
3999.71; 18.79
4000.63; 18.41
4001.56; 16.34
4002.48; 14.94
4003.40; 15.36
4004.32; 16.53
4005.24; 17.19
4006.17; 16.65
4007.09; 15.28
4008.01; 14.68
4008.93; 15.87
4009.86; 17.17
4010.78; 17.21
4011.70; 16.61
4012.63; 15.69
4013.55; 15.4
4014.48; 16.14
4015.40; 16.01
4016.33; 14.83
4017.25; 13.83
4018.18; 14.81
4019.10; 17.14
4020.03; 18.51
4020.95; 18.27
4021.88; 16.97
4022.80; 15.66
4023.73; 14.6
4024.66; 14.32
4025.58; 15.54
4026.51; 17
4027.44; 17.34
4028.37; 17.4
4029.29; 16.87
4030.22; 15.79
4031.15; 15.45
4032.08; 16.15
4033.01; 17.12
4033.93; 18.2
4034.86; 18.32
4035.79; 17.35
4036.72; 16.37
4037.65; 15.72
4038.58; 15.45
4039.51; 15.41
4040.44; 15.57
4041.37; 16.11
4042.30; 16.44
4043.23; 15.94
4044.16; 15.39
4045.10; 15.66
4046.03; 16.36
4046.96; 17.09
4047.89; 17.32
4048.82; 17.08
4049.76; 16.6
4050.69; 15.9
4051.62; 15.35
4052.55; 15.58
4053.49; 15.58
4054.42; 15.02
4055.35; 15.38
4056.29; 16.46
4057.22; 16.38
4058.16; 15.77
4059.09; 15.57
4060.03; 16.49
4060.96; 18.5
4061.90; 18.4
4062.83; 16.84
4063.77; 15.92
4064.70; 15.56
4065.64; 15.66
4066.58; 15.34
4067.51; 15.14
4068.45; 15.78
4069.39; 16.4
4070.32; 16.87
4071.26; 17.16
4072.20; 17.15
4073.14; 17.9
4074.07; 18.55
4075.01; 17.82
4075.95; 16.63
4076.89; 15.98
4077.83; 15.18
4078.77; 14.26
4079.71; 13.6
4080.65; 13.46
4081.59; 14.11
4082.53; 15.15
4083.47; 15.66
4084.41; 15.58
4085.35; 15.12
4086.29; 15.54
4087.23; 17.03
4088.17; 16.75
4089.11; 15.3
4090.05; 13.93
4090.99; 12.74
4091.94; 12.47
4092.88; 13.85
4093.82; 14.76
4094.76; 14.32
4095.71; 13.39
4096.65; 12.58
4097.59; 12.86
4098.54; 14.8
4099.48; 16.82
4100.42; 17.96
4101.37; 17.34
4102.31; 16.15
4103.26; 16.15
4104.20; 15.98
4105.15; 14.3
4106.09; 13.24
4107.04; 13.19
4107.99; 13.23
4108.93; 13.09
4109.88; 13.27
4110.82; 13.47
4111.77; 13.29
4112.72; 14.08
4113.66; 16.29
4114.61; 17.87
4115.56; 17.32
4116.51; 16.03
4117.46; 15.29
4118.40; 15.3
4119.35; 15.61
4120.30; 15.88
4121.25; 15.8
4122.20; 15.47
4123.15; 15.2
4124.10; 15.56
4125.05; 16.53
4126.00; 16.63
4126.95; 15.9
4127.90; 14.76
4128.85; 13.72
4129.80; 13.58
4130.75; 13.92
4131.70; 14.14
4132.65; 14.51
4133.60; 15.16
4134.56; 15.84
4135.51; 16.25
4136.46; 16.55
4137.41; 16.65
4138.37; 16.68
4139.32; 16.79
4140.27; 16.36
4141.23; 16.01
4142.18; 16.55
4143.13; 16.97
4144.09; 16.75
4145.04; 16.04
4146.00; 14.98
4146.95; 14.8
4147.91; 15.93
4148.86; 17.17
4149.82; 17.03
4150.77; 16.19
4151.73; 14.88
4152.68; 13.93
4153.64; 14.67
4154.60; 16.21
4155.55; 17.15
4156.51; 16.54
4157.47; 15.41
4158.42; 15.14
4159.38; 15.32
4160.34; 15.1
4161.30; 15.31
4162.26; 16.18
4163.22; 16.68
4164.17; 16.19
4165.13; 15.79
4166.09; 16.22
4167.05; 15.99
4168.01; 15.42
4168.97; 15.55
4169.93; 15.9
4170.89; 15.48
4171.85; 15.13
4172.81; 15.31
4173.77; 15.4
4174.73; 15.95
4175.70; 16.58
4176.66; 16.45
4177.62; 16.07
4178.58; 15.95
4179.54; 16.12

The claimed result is 1.4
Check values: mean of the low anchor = 16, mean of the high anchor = 15.7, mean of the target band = 15.2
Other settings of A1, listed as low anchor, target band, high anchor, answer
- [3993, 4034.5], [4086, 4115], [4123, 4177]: 2.4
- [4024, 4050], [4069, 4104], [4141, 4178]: 1.6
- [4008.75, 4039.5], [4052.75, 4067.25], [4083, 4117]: -0.5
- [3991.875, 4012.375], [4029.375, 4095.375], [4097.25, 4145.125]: 0.6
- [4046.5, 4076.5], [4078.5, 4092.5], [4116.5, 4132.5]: 1.1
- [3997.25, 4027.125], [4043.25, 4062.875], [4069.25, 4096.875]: -0.7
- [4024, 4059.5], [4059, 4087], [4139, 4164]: 0.1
